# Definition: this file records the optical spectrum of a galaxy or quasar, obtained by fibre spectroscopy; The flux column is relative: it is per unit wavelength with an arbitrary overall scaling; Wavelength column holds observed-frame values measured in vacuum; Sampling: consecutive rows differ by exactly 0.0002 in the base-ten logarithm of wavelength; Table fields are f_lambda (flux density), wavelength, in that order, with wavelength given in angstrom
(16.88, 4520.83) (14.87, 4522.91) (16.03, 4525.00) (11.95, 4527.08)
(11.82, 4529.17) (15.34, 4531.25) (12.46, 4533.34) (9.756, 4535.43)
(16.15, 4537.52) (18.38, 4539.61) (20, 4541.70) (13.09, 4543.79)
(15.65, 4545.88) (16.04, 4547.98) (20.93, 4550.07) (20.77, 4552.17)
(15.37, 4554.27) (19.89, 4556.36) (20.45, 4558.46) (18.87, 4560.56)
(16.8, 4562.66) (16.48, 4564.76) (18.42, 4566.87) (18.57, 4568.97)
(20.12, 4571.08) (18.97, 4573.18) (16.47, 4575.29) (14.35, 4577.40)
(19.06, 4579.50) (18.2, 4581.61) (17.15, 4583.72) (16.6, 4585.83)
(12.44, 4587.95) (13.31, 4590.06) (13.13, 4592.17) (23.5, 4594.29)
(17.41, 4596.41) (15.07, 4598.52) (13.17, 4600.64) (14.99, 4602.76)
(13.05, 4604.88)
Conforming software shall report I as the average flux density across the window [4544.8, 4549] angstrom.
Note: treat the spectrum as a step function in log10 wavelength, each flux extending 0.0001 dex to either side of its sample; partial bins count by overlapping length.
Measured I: 15.8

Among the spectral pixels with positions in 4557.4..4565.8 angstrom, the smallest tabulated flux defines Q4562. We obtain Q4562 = 16.48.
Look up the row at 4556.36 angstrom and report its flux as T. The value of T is 19.89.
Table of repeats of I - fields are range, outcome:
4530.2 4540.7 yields 14.4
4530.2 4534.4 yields 13.9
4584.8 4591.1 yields 14.1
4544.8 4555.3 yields 17.7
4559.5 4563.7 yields 17.8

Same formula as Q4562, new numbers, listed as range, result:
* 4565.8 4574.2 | 18.42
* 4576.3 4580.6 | 14.35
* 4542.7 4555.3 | 13.09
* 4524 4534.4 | 11.82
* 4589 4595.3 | 13.13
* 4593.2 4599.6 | 15.07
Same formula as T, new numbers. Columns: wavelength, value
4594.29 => 23.5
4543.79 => 13.09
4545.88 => 15.65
